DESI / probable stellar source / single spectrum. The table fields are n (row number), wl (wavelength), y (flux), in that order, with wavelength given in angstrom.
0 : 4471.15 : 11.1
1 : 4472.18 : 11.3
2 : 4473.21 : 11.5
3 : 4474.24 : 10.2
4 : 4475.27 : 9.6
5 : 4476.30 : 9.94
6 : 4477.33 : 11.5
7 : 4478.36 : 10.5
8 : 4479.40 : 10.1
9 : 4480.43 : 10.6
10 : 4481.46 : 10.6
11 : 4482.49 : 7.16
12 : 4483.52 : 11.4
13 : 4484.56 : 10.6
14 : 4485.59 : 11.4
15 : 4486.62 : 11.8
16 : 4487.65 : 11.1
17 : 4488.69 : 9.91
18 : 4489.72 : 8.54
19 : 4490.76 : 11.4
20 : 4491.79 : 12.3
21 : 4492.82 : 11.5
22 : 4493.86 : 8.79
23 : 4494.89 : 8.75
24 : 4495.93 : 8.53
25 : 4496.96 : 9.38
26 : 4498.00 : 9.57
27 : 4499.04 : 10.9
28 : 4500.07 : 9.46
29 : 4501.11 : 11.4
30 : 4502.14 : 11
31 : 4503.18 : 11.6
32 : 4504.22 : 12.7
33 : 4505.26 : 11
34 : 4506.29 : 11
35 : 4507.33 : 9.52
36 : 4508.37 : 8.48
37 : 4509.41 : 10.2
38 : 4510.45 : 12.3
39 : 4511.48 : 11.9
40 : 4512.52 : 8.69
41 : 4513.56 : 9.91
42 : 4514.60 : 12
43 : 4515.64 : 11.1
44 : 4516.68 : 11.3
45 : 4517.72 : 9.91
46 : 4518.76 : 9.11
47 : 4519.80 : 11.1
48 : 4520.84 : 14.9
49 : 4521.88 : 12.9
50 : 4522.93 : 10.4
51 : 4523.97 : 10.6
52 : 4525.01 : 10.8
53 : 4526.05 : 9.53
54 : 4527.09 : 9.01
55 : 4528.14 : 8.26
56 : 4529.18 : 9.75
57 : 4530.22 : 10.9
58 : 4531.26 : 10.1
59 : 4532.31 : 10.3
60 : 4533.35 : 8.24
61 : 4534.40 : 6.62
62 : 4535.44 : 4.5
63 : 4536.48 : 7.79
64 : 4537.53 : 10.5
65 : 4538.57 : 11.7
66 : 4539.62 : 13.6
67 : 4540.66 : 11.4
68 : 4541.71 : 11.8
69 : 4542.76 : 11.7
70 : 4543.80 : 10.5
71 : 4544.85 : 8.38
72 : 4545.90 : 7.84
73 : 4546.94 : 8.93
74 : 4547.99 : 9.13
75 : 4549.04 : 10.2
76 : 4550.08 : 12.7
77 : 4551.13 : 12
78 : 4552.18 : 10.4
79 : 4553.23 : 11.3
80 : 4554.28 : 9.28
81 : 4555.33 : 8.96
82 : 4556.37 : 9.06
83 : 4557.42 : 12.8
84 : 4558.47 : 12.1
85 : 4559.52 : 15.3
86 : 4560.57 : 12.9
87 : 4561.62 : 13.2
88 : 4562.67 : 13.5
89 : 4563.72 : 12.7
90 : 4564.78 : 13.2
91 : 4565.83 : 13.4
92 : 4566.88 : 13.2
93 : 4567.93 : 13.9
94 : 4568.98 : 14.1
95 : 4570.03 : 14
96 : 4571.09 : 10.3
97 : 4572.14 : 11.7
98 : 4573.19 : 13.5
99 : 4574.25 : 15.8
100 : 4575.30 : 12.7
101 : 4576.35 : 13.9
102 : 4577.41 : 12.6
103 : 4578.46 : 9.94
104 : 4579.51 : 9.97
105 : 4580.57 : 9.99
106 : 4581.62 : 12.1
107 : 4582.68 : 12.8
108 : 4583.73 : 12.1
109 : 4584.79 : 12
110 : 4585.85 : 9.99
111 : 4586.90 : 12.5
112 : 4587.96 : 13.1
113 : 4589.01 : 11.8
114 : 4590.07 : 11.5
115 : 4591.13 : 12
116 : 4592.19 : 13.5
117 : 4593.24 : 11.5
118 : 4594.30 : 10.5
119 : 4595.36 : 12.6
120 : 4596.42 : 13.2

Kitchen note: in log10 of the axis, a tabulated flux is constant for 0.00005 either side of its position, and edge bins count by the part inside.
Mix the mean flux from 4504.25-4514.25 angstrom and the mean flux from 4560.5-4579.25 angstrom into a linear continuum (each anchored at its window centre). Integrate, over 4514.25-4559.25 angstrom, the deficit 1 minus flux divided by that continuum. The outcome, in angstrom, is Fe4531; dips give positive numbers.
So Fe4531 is 4.88 angstrom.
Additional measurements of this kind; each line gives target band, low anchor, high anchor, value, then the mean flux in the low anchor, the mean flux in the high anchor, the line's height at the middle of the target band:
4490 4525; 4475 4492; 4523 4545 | -1.83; 10.5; 9.85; 10.2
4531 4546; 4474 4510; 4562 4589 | 2.40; 10.4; 12.5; 11.6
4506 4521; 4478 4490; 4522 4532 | -0.77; 10.3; 10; 10.1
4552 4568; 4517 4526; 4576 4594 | -0.90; 11.1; 11.8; 11.5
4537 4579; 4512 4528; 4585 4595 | -1.97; 10.7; 11.8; 11.3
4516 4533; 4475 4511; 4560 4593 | 1.01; 10.4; 12.5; 11.2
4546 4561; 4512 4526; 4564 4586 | 1.16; 10.9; 12.5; 11.9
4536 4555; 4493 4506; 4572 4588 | 1.43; 10.3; 12.1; 11.4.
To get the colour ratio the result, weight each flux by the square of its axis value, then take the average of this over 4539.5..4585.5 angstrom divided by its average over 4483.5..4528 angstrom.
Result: 1.14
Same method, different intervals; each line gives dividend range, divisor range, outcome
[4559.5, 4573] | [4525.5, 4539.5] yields 1.45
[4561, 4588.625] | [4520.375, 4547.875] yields 1.28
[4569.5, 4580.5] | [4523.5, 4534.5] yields 1.32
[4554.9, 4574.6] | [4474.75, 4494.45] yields 1.27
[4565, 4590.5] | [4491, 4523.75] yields 1.19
